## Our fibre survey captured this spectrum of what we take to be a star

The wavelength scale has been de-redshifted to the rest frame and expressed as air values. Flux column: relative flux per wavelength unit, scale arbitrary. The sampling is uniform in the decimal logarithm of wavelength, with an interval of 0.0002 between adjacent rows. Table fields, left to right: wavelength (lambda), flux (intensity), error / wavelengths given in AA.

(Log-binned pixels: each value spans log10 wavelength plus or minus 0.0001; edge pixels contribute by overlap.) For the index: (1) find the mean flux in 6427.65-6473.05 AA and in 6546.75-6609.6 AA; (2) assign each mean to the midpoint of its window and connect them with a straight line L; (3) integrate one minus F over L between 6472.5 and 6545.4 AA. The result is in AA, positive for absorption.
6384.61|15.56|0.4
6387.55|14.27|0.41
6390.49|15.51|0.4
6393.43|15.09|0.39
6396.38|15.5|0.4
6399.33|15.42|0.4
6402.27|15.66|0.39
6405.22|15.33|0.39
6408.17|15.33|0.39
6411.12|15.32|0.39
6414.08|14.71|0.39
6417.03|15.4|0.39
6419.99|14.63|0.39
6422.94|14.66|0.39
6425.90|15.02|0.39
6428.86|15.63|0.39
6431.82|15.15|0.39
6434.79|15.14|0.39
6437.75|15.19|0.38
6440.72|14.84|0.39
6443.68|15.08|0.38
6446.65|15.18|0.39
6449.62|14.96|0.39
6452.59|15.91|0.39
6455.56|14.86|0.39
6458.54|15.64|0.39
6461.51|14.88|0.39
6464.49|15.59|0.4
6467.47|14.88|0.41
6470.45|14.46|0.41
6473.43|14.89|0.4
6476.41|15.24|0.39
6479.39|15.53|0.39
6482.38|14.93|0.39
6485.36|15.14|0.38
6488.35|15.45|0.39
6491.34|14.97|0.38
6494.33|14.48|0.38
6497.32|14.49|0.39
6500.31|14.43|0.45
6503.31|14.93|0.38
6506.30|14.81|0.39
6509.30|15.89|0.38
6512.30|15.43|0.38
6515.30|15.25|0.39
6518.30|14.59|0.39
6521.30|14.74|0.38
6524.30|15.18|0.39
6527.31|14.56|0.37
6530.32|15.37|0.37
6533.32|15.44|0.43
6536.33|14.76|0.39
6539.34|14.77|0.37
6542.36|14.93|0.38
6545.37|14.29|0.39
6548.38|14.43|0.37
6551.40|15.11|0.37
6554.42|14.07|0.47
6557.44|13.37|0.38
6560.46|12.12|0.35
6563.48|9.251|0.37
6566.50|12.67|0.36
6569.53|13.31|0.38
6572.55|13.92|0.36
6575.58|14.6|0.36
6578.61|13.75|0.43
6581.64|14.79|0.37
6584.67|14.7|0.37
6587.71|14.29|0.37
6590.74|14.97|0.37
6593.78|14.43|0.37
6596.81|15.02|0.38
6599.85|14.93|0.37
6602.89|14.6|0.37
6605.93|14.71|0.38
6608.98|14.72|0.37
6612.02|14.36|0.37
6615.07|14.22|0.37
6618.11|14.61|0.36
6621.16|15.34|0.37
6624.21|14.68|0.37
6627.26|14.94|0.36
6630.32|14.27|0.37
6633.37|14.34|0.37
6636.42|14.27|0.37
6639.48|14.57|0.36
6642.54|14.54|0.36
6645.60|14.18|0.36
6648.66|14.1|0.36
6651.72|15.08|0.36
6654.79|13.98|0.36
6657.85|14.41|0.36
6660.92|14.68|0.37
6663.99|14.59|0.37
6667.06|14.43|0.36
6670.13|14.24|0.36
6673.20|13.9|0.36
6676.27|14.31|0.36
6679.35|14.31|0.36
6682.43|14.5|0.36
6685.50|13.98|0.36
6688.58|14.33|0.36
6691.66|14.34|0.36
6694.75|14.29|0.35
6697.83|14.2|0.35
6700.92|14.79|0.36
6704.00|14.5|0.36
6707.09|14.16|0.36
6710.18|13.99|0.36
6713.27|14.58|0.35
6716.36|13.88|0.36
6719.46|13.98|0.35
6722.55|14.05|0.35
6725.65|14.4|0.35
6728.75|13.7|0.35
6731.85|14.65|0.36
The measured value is -1.9 AA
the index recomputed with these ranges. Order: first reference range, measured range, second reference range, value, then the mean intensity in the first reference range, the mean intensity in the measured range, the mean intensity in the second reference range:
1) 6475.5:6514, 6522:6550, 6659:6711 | 0.1 AA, 15.1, 14.9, 14.3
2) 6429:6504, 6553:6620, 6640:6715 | 3.1 AA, 15.1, 14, 14.4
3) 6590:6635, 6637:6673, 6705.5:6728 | 0.1 AA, 14.7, 14.4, 14.1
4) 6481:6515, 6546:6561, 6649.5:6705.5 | 0.9 AA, 15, 14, 14.4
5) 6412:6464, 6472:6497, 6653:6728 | -0.1 AA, 15.1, 15.1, 14.3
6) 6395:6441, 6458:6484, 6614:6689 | -0.1 AA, 15.2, 15.1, 14.4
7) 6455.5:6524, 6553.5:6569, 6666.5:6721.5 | 2.6 AA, 15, 12.3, 14.3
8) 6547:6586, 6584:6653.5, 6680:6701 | -3.7 AA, 13.5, 14.6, 14.3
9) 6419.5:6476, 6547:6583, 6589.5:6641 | 3.3 AA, 15.1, 13.4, 14.6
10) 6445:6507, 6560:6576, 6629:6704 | 2.4 AA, 15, 12.5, 14.4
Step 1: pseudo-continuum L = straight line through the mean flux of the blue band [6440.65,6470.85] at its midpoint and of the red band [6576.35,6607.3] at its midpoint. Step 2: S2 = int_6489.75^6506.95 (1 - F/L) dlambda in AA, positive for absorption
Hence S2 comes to 0.35 AA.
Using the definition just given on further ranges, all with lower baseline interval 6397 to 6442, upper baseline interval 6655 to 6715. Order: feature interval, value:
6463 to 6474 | 0.0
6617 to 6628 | -0.3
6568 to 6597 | 0.6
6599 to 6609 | -0.1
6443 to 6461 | -0.2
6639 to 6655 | 0.0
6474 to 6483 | -0.1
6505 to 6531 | -0.4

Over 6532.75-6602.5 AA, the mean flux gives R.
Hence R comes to 14.1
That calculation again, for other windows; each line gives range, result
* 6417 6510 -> 15.1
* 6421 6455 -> 15.1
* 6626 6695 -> 14.4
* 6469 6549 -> 14.9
